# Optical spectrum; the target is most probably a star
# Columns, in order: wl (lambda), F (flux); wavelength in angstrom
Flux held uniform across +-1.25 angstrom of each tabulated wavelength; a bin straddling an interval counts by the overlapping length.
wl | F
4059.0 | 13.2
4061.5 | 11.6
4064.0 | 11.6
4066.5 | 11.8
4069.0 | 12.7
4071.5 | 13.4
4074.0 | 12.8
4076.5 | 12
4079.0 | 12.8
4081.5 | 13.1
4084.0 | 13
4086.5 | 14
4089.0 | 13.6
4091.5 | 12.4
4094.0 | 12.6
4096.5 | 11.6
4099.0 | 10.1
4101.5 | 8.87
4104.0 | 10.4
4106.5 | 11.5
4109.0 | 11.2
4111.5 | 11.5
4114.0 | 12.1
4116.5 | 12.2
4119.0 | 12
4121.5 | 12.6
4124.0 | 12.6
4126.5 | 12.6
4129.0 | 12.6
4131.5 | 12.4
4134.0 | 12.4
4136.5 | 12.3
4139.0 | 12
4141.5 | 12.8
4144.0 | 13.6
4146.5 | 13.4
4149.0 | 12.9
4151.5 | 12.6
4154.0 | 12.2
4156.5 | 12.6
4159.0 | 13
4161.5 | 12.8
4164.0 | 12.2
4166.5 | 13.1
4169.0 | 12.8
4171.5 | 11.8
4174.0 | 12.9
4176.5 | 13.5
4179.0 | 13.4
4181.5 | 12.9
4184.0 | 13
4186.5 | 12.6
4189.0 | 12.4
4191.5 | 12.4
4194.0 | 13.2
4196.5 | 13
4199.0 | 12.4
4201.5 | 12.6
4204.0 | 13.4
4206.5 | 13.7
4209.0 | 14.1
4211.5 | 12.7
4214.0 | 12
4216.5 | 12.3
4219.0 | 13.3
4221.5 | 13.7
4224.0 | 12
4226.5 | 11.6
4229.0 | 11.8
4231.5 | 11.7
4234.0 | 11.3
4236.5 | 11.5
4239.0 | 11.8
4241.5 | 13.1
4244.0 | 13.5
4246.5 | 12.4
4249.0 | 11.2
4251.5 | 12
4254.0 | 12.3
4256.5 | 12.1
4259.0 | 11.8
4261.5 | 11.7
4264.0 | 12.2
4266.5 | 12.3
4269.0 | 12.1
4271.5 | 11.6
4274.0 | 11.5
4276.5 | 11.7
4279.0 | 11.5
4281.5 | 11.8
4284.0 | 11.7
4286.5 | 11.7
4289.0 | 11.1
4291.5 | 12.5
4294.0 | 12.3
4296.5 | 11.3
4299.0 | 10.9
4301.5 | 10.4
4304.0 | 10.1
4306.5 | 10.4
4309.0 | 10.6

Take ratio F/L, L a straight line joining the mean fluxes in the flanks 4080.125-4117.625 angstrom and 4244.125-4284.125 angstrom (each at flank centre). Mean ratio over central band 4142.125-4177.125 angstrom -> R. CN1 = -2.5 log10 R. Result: -0.08 mag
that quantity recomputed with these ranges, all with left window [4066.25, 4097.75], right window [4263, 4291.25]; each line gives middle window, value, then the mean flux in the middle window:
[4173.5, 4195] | -0.058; 12.9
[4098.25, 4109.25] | 0.219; 10.4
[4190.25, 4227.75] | -0.061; 12.8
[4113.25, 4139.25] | 0.017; 12.4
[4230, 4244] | -0.004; 12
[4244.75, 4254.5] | -0.011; 12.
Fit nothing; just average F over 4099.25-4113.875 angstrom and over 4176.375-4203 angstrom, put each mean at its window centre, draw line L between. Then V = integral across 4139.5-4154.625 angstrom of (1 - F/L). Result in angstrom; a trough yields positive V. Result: -1.46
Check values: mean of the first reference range 10.8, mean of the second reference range 12.8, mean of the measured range 12.9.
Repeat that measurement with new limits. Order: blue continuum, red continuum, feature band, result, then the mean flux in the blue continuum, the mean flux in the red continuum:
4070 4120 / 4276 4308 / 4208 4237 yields -1.89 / 12.1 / 11.3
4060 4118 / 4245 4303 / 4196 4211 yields -1.68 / 12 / 11.7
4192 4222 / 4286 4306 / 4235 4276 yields -0.06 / 13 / 11.2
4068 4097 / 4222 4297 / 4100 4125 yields 2.42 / 12.9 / 11.9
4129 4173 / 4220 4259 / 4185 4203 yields -0.41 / 12.6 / 12.1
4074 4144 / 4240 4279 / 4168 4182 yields -0.88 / 12.2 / 12.1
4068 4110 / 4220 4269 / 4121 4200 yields -3.93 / 12.1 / 12.1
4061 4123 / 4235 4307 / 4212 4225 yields -0.91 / 12.1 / 11.8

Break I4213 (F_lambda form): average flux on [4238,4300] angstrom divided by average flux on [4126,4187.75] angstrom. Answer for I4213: 0.94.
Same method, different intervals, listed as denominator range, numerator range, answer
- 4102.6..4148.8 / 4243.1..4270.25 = 0.99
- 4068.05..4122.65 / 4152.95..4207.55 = 1.06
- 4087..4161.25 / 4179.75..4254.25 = 1.03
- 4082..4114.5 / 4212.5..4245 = 1.04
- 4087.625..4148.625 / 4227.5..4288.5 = 0.99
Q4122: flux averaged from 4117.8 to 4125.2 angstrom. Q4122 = 12.4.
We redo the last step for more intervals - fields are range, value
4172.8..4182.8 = 13.2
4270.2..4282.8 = 11.6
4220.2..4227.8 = 12.4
